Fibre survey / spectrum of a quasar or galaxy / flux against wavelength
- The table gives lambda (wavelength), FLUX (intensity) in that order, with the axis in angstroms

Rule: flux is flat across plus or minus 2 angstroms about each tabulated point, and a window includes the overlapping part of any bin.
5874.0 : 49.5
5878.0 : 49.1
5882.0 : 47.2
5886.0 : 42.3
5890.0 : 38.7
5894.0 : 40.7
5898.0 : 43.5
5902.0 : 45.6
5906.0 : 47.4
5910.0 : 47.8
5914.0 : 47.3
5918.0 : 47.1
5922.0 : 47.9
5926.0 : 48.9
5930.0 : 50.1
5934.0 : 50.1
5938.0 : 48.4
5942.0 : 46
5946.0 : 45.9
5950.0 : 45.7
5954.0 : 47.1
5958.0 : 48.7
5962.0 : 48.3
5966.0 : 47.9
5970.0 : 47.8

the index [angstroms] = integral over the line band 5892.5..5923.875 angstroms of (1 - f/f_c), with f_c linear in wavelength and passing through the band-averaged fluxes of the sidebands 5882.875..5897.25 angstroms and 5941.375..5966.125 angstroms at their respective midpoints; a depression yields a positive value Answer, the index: -2.19 angstroms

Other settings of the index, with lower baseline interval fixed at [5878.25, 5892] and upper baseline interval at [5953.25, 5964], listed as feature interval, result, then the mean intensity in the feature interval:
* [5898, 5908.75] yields -0.32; 46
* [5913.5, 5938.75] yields -1.38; 48.6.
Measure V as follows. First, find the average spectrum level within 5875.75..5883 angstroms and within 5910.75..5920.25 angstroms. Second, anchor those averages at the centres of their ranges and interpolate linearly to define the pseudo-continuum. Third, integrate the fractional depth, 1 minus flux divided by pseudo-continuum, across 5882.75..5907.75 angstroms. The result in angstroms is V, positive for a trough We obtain 2.4 angstroms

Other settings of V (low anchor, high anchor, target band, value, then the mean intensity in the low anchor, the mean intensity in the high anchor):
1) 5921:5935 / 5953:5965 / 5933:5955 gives 0.7 angstroms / 49.3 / 48.1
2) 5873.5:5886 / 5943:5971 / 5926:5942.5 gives -0.6 angstroms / 47.5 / 47.3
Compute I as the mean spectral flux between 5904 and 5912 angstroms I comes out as 47.6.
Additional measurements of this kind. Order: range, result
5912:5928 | 47.8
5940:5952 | 45.9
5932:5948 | 47.6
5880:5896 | 42.2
